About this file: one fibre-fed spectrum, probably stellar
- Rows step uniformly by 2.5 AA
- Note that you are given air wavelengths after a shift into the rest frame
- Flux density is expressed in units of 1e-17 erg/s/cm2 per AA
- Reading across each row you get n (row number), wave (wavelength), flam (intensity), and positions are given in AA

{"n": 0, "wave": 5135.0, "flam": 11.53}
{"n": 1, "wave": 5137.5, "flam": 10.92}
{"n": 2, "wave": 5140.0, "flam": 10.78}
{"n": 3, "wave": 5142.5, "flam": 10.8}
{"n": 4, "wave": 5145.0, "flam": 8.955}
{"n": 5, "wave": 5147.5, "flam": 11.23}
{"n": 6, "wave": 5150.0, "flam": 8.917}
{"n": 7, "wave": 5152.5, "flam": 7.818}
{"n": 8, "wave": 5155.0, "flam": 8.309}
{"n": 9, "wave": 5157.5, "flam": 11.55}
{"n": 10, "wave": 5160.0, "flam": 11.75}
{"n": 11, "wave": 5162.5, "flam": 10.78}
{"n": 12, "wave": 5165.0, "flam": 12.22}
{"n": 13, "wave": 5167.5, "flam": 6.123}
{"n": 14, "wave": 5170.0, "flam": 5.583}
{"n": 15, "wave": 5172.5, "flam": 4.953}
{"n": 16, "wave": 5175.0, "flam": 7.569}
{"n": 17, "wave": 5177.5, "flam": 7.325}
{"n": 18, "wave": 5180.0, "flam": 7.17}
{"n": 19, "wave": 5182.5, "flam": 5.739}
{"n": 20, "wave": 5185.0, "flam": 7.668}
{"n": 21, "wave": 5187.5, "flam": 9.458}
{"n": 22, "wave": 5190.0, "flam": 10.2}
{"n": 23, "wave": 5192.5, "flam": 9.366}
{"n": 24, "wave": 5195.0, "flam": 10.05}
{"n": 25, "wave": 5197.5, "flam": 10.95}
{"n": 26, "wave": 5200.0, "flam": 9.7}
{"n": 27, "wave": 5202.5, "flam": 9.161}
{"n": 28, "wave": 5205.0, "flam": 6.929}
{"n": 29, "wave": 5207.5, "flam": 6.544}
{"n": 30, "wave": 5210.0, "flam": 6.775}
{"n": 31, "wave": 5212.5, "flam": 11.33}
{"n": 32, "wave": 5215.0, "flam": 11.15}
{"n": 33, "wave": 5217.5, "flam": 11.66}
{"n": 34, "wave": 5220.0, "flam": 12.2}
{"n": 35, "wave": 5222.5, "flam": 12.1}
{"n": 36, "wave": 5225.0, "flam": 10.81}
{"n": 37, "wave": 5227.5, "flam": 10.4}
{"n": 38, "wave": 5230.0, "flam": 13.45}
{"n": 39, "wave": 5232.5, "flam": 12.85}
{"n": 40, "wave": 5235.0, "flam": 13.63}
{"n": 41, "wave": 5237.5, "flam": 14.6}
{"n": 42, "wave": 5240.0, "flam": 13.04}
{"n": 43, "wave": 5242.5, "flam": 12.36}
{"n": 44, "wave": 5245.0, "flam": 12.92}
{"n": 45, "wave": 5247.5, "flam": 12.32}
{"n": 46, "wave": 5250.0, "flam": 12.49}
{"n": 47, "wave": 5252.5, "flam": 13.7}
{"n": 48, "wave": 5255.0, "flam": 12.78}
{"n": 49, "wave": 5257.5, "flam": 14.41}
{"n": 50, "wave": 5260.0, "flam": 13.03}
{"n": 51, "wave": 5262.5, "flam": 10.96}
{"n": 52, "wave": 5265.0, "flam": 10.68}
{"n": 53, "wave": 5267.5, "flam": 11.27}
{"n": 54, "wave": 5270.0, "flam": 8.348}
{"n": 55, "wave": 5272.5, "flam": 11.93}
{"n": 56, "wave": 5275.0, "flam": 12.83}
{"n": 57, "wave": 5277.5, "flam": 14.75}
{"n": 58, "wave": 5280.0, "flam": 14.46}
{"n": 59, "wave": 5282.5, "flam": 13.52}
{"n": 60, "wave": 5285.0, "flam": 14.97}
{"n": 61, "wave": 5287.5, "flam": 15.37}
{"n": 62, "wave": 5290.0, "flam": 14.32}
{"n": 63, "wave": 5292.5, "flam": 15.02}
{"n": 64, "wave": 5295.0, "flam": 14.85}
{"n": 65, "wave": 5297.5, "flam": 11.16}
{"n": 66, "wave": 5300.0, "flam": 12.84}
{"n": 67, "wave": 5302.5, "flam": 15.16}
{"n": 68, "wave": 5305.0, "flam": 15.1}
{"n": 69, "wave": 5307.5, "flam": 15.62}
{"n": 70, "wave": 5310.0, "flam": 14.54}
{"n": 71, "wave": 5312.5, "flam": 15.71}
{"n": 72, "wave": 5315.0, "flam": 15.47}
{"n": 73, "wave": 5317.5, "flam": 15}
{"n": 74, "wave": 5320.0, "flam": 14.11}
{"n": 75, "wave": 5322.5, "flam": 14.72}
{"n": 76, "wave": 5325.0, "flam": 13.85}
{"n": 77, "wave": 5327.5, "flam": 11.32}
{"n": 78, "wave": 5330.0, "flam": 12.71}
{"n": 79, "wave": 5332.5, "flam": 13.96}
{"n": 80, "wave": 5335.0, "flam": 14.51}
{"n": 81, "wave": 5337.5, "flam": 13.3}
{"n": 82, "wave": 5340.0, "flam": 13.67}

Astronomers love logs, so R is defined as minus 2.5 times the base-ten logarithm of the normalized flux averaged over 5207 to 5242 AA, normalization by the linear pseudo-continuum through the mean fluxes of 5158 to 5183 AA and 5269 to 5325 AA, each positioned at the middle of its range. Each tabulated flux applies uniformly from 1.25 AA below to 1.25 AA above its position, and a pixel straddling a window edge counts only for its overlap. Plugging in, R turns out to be -0.09 mag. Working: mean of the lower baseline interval 8.1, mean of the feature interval 11.6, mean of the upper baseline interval 14.1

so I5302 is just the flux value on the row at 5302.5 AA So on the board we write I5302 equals 15.16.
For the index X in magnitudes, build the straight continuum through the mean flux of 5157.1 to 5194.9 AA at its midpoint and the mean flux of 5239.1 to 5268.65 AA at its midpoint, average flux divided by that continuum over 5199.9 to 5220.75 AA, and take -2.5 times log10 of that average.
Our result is 0.095 mag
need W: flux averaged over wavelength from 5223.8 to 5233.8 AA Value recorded 11.9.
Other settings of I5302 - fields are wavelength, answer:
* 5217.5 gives 11.66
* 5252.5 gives 13.7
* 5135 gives 11.53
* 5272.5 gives 11.93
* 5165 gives 12.22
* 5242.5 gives 12.36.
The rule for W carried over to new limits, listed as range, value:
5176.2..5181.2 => 7.25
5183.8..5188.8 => 8.59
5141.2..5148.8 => 10.3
